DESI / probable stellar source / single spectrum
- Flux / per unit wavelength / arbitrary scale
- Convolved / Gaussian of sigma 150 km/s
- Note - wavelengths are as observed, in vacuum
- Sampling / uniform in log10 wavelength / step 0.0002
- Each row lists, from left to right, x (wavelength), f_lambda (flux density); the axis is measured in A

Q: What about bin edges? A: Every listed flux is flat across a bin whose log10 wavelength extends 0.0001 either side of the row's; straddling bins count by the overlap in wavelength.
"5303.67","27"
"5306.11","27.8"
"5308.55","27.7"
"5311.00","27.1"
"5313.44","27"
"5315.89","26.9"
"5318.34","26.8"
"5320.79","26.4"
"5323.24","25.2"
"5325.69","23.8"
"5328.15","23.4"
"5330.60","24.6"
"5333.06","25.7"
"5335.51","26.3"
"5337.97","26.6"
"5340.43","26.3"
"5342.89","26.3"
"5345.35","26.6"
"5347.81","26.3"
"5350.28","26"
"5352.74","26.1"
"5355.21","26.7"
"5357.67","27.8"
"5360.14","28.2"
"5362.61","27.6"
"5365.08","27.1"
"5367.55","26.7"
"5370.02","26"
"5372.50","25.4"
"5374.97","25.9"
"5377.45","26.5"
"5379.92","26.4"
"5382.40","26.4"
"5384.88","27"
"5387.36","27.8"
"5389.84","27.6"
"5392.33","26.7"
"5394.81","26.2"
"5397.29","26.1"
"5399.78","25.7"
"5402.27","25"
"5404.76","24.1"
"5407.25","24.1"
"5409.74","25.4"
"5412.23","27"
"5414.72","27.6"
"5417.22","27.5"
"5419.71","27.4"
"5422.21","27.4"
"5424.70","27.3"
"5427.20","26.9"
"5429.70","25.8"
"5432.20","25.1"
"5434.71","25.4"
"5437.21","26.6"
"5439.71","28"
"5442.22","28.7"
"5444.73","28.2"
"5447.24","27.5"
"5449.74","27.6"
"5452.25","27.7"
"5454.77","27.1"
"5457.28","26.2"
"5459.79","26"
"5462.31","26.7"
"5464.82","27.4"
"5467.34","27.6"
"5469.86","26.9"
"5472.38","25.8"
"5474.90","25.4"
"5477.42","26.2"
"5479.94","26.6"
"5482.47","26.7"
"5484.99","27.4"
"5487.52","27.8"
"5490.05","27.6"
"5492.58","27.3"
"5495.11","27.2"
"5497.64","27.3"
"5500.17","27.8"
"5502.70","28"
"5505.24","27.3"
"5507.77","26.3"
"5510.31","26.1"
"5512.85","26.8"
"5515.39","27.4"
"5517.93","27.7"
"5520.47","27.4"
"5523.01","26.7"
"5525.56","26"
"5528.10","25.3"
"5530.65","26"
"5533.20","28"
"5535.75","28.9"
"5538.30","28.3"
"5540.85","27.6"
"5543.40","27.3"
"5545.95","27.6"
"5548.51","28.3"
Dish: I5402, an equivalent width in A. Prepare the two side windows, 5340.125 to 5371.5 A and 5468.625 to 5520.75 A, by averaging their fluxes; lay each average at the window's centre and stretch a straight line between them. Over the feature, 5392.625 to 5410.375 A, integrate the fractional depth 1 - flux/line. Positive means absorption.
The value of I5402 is 1.0 A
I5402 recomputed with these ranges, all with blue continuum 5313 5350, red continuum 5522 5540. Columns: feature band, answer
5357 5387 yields -0.8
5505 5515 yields 0.1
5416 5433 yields -0.3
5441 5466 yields -0.7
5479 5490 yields -0.2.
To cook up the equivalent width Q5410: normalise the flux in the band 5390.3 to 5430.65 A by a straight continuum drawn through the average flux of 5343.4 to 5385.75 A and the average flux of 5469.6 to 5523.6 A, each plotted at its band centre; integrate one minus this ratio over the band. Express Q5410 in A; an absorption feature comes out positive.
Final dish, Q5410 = 0.7 A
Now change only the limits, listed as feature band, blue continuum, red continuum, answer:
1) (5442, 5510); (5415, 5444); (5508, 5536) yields -0.5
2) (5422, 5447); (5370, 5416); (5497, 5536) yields -0.5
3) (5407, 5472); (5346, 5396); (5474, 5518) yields 0.0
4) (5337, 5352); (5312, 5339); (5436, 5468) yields -0.2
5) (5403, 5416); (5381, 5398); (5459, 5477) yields 0.6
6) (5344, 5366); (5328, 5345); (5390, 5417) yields -0.9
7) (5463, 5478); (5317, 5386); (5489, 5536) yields 0.2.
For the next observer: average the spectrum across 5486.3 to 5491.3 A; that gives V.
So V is 27.7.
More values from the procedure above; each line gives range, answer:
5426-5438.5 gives 26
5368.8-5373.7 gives 25.7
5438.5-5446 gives 28.3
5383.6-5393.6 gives 27.3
